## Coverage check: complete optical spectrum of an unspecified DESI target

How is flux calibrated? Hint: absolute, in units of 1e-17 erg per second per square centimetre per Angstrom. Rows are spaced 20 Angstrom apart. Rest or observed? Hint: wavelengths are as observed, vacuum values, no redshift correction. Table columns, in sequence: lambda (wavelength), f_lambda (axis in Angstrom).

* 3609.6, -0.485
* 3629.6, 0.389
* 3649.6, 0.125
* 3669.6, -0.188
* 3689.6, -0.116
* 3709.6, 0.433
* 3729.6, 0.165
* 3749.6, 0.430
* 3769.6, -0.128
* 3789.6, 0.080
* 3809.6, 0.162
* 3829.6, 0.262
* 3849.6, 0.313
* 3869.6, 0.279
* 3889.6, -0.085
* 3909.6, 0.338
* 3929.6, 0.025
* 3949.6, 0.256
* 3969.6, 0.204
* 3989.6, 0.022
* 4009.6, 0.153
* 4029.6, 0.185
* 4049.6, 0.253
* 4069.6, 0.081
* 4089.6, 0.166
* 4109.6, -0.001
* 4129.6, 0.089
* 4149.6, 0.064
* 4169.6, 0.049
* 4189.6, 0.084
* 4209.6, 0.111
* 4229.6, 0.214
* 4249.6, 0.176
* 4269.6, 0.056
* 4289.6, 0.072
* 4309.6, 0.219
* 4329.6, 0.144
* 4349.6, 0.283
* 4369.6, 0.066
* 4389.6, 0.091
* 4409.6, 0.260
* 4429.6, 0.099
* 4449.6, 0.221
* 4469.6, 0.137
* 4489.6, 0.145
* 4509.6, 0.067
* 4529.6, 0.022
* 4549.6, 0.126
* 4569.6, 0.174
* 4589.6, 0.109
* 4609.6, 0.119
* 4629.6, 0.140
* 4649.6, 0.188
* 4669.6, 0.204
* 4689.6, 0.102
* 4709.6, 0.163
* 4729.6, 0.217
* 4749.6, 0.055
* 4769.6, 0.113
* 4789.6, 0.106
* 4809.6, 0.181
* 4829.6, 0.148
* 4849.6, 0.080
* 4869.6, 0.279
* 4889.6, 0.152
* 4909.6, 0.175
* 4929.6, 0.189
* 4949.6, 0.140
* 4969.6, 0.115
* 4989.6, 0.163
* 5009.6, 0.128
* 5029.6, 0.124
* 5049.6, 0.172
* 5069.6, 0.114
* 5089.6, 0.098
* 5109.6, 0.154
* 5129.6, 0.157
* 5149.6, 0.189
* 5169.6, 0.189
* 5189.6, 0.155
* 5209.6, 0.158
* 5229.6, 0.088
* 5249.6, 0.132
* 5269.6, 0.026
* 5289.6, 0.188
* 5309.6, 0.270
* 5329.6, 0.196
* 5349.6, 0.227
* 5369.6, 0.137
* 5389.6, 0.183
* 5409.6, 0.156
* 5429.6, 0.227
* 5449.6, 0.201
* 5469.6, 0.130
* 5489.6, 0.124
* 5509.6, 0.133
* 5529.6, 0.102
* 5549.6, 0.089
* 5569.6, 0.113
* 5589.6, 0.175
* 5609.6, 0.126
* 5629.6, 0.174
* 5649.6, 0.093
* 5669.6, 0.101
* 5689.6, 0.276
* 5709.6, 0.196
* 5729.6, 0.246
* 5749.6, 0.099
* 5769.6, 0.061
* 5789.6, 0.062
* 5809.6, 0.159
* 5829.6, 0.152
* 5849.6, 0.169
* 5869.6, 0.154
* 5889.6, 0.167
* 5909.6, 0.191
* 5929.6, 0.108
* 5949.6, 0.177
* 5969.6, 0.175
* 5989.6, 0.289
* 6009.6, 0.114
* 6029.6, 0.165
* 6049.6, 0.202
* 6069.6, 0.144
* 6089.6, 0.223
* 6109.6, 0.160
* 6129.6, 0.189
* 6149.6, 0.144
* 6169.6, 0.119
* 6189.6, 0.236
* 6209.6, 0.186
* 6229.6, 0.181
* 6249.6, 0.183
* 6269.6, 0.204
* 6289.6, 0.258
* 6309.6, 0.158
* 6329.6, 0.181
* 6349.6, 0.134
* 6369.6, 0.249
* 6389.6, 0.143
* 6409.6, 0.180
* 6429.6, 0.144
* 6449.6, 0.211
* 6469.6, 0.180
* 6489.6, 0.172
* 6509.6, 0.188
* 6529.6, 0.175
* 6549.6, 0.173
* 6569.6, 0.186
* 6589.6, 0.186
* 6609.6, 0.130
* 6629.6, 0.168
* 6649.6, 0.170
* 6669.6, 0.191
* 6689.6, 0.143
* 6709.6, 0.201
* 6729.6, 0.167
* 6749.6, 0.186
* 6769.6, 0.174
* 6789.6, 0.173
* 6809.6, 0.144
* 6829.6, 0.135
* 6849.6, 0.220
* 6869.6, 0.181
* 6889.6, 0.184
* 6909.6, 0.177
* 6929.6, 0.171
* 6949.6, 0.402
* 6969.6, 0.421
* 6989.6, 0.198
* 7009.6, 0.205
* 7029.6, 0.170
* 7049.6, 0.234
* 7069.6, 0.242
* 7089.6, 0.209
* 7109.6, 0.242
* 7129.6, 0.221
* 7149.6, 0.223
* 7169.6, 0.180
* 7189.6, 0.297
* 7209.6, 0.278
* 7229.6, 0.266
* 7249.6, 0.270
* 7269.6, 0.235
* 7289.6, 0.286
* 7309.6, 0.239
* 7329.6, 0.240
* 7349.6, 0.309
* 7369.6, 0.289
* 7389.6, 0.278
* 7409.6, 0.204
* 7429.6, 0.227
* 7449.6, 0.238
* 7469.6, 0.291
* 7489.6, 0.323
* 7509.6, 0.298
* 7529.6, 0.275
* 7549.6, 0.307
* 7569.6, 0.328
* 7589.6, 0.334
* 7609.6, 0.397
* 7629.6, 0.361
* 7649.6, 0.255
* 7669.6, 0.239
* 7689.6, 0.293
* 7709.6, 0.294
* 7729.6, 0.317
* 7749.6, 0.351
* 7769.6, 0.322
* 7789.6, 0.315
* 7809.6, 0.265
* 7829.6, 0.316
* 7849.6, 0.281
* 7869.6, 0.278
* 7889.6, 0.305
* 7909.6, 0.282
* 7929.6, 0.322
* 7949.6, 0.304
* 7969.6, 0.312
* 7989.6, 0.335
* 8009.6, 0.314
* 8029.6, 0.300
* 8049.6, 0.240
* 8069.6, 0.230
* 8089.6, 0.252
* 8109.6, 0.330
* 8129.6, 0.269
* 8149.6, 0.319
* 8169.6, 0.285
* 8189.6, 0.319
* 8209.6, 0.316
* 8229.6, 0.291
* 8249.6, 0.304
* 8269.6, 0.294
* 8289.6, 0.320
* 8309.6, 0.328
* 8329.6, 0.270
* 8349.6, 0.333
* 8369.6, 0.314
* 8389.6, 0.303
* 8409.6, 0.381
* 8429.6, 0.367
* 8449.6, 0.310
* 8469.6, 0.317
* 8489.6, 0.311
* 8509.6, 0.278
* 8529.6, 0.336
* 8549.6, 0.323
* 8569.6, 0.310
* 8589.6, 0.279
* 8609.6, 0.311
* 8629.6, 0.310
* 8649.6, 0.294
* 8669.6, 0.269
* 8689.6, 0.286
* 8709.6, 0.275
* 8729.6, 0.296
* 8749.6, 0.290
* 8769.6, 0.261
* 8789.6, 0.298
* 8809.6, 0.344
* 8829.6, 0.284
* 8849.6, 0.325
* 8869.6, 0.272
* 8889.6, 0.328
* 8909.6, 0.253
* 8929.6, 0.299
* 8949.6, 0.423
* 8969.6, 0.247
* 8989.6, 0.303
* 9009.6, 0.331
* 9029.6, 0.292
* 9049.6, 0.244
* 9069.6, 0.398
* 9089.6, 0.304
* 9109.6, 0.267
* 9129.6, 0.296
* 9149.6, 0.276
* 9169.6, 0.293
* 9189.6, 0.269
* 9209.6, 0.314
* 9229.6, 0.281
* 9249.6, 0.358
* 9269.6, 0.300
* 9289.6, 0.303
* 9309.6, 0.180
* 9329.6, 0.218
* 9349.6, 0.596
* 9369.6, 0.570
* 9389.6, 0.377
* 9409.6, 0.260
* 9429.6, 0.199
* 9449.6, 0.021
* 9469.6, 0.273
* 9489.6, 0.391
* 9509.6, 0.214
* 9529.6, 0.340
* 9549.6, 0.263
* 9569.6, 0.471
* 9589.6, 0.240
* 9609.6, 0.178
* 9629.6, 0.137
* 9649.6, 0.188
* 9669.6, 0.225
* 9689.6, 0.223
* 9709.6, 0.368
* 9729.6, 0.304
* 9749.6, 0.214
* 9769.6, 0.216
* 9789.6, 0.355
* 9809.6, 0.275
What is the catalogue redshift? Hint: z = 0.87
